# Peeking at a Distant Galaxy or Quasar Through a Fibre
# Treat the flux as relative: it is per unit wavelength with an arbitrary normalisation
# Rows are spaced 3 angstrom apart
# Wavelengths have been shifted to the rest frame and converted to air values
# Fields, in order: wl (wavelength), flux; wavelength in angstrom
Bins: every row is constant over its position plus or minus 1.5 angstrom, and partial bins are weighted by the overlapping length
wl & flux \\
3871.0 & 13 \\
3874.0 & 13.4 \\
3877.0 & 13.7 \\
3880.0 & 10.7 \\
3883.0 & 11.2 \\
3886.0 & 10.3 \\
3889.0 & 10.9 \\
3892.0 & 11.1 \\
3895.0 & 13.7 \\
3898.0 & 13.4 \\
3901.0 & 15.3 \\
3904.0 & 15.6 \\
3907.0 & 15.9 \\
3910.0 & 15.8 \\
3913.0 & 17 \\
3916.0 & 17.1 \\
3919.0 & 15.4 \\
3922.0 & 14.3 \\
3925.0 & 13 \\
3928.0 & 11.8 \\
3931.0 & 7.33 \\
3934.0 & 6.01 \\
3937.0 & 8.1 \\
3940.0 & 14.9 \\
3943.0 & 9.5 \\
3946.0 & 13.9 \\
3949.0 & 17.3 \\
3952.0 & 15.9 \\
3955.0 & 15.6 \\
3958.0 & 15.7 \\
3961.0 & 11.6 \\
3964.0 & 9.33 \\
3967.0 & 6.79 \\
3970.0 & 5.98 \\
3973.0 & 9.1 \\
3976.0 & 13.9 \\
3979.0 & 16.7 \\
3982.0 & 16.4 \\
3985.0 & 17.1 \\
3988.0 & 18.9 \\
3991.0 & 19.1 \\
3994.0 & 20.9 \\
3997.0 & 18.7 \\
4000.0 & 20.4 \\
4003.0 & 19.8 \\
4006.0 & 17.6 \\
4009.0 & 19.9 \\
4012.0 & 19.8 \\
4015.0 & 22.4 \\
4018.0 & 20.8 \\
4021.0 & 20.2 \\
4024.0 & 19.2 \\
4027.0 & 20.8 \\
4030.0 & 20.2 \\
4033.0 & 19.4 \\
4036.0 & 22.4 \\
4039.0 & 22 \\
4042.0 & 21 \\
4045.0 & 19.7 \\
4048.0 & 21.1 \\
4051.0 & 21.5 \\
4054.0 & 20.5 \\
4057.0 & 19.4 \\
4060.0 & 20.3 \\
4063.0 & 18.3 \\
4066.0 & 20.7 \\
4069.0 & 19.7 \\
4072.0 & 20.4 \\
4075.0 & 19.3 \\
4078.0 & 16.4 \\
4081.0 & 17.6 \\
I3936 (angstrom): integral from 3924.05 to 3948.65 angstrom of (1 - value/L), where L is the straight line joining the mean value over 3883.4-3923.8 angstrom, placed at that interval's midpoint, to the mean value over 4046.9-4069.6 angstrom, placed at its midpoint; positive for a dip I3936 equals 7.4 angstrom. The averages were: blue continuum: 14.2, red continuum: 20.2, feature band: 10.8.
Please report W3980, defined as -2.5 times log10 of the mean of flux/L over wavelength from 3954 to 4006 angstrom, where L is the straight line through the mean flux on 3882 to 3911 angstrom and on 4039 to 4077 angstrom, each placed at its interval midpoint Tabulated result 0.125 mag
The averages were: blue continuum 13.3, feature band 15.1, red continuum 20.2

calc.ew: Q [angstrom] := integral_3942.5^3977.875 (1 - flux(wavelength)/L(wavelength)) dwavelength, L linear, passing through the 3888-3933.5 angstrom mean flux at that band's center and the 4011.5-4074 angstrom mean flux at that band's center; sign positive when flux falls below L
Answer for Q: 8.70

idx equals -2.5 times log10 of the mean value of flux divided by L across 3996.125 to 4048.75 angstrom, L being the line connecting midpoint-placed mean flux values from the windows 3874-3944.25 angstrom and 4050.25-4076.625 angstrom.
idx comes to -0.13 mag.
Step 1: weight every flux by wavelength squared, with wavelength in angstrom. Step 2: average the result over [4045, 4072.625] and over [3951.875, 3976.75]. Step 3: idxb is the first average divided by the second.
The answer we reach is 1.9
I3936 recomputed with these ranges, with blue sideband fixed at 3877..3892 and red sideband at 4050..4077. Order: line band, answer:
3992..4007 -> -2.5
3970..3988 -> 1.8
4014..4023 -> -1.7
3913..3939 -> 2.0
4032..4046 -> -1.7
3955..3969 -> 3.5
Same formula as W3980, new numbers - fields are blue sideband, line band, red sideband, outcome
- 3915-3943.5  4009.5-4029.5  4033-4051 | -0.069 mag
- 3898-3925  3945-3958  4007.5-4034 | 0.101 mag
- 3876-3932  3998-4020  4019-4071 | -0.083 mag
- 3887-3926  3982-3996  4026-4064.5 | -0.038 mag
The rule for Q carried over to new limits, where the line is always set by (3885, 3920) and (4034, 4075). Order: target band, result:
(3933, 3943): 3.78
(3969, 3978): 3.65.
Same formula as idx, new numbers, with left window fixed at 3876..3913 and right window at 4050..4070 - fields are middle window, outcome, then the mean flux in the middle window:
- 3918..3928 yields 0.05 mag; 13.8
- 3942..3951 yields 0.11 mag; 13.9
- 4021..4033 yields -0.07 mag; 20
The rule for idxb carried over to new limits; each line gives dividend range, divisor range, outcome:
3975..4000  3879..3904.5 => 1.52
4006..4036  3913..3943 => 1.75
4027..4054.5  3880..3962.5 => 1.68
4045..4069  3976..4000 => 1.15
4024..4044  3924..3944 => 2.18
